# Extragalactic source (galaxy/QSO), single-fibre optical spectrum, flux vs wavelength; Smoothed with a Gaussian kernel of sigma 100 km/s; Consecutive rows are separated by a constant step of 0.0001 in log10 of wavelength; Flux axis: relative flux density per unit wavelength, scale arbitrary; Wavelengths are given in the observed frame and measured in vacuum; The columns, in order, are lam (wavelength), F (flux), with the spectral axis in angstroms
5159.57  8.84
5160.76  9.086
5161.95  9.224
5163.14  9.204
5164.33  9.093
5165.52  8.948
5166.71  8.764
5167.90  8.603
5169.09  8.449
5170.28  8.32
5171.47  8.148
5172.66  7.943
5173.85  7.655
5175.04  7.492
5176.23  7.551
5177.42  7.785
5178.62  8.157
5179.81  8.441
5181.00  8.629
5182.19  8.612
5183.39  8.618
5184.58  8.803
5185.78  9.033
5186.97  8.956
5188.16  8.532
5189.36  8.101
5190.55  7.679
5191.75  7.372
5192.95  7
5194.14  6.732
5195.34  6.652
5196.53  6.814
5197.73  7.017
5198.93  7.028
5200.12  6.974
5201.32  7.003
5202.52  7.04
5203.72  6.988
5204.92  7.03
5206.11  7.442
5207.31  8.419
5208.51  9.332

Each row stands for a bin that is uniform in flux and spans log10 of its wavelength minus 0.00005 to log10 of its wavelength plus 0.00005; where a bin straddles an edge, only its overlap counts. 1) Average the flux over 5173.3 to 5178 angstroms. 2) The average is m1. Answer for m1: 7.63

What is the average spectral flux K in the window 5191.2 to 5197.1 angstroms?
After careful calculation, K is 6.92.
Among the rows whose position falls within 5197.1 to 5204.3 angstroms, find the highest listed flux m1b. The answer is 7.04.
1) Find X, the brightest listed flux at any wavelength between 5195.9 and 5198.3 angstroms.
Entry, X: 7.017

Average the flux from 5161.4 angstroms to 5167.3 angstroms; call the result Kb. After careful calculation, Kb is 9.04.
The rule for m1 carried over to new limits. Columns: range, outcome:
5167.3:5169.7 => 8.53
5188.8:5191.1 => 7.91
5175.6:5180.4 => 7.98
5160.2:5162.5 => 9.15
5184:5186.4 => 8.91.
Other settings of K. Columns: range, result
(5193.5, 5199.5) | 6.85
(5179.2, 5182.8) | 8.56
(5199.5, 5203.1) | 7.01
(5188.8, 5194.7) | 7.38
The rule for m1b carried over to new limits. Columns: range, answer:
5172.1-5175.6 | 7.943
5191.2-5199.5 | 7.372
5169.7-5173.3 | 8.32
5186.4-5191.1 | 8.956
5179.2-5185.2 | 8.803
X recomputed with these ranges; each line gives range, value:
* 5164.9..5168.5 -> 8.948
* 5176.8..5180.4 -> 8.441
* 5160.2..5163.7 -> 9.224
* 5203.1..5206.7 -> 7.442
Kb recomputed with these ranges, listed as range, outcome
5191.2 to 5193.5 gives 7.17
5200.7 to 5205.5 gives 7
